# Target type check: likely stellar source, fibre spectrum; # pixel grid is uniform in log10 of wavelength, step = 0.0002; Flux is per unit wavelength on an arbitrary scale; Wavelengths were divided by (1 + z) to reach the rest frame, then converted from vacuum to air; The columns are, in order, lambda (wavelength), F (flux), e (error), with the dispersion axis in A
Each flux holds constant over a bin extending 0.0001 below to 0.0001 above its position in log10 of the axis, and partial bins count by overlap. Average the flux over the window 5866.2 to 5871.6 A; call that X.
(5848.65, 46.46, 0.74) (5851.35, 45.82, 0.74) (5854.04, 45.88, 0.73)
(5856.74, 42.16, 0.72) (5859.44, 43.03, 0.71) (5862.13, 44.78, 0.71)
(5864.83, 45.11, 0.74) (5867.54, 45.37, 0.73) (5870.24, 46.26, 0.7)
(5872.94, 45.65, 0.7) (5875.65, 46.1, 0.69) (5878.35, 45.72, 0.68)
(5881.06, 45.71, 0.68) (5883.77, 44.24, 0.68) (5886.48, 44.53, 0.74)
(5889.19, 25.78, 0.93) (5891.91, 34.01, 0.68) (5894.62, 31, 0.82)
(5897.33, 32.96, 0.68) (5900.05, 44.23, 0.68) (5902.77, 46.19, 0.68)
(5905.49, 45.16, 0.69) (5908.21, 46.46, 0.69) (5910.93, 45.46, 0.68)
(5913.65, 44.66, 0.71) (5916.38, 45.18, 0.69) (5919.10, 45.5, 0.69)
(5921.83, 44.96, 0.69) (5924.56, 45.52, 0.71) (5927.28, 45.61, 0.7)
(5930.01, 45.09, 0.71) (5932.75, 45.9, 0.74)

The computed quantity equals 45.9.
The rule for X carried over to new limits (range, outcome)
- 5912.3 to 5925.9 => 45.1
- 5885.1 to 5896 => 33.9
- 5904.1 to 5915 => 45.5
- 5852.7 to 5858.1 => 44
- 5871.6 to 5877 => 45.9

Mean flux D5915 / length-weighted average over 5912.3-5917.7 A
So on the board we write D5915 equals 44.9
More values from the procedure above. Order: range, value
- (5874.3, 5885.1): 45.5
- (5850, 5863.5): 44.4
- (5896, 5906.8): 42.1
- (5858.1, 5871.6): 44.9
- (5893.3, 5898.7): 32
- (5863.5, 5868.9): 45.2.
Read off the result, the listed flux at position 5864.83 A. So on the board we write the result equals 45.11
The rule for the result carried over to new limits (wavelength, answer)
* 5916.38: 45.18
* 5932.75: 45.9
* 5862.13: 44.78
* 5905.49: 45.16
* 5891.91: 34.01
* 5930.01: 45.09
